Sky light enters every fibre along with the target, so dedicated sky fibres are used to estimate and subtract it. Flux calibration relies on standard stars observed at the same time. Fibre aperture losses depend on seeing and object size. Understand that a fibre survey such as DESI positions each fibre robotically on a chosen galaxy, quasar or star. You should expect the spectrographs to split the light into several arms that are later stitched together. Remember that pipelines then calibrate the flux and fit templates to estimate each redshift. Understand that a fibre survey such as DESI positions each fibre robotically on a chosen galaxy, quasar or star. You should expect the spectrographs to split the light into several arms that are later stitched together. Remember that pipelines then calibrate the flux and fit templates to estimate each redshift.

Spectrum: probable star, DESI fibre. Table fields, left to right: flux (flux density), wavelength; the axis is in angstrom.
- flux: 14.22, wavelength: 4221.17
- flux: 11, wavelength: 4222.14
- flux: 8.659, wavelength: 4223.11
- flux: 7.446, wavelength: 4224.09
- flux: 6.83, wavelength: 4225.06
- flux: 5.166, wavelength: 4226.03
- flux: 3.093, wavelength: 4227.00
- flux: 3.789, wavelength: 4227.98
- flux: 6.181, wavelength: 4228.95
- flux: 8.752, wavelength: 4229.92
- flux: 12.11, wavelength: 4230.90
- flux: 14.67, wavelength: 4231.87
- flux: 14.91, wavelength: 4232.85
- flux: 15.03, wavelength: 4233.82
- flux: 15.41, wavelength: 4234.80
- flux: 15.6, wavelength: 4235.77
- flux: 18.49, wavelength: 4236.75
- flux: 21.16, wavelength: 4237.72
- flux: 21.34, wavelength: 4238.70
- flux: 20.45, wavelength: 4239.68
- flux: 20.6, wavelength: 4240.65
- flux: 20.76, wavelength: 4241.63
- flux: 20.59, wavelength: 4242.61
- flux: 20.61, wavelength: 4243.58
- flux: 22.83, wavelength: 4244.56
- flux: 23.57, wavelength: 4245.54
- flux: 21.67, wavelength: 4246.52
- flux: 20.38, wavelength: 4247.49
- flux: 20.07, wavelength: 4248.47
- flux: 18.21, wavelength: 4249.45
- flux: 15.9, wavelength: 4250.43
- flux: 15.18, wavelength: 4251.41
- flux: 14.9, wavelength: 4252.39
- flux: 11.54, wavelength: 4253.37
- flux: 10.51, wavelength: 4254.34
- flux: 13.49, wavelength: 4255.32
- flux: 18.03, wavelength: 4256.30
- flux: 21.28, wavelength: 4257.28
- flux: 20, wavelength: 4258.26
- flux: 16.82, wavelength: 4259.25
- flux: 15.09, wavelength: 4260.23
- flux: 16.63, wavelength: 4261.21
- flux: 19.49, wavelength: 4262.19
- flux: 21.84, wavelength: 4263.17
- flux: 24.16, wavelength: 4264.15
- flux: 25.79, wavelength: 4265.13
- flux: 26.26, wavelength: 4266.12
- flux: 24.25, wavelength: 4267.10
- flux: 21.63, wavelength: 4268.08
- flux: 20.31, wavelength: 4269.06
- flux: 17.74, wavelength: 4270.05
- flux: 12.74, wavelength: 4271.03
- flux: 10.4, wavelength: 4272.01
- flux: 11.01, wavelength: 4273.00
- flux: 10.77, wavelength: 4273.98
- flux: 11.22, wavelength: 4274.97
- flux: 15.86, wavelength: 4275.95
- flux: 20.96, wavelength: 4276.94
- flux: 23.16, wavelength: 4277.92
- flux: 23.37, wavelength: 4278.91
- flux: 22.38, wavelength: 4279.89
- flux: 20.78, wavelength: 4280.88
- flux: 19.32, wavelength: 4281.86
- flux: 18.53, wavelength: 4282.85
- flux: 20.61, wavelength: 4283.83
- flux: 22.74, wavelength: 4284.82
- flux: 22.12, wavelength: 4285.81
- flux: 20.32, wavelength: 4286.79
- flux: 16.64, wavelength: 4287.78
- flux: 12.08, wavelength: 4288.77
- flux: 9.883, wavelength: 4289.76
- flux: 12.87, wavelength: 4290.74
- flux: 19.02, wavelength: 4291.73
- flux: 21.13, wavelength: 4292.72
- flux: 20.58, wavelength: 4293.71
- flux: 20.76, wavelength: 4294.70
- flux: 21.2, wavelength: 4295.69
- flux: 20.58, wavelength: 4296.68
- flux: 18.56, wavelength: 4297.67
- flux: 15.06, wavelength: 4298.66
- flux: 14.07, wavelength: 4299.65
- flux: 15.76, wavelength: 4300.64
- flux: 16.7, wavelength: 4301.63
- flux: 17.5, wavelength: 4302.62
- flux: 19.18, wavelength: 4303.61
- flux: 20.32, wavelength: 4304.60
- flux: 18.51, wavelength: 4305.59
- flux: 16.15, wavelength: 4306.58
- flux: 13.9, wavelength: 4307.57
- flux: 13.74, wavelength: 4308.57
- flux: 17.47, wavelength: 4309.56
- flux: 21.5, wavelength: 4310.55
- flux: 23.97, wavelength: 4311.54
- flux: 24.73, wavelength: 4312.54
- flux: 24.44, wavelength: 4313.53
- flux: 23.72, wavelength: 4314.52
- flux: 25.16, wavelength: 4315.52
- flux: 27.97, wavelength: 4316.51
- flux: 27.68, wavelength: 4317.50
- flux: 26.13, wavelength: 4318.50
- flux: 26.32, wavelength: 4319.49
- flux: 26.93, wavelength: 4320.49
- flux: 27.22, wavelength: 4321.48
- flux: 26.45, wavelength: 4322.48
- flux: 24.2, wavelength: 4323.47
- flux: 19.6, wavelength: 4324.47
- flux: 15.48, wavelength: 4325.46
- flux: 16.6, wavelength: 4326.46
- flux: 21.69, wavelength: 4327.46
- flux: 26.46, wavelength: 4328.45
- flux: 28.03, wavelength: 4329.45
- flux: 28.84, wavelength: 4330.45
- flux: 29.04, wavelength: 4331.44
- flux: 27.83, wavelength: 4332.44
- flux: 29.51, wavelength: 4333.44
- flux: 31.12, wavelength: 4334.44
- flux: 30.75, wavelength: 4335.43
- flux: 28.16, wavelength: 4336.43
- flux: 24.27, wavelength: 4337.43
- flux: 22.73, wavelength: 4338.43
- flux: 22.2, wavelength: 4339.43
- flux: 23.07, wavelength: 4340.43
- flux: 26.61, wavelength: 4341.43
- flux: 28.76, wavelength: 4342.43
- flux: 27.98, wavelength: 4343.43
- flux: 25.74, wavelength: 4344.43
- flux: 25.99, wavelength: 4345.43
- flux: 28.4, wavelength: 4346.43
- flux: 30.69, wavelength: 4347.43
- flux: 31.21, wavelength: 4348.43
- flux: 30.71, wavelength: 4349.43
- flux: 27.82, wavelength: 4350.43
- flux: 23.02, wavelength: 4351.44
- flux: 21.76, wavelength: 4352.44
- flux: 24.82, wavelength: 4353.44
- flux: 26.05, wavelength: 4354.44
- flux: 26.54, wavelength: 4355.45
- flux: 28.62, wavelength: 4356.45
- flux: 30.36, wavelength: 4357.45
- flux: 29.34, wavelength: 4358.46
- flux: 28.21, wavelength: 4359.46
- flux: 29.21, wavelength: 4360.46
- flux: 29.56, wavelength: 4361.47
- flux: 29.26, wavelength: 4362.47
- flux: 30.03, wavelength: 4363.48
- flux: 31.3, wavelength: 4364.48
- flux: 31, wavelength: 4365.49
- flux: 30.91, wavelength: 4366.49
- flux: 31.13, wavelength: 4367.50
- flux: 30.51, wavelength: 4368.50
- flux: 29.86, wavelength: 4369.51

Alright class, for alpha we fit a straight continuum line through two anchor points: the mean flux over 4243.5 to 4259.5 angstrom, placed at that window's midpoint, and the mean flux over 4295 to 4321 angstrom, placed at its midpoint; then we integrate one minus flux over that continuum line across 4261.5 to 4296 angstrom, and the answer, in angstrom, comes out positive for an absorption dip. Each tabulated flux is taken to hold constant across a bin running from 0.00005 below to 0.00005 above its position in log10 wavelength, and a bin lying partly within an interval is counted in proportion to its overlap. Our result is 0.6 angstrom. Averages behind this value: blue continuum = 17.9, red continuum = 20.7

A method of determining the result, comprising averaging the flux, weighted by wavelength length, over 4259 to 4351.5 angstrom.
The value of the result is 21.7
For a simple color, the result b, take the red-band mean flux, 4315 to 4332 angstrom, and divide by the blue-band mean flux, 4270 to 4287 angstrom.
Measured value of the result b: 1.39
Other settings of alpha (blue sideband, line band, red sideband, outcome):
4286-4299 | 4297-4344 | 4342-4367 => -0.9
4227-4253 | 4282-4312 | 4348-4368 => 5.8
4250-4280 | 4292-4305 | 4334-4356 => 1.8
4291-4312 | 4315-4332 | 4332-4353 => -1.5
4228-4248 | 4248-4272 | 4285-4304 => -1.0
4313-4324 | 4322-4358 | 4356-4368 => 2.3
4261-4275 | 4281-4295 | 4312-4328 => 1.5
